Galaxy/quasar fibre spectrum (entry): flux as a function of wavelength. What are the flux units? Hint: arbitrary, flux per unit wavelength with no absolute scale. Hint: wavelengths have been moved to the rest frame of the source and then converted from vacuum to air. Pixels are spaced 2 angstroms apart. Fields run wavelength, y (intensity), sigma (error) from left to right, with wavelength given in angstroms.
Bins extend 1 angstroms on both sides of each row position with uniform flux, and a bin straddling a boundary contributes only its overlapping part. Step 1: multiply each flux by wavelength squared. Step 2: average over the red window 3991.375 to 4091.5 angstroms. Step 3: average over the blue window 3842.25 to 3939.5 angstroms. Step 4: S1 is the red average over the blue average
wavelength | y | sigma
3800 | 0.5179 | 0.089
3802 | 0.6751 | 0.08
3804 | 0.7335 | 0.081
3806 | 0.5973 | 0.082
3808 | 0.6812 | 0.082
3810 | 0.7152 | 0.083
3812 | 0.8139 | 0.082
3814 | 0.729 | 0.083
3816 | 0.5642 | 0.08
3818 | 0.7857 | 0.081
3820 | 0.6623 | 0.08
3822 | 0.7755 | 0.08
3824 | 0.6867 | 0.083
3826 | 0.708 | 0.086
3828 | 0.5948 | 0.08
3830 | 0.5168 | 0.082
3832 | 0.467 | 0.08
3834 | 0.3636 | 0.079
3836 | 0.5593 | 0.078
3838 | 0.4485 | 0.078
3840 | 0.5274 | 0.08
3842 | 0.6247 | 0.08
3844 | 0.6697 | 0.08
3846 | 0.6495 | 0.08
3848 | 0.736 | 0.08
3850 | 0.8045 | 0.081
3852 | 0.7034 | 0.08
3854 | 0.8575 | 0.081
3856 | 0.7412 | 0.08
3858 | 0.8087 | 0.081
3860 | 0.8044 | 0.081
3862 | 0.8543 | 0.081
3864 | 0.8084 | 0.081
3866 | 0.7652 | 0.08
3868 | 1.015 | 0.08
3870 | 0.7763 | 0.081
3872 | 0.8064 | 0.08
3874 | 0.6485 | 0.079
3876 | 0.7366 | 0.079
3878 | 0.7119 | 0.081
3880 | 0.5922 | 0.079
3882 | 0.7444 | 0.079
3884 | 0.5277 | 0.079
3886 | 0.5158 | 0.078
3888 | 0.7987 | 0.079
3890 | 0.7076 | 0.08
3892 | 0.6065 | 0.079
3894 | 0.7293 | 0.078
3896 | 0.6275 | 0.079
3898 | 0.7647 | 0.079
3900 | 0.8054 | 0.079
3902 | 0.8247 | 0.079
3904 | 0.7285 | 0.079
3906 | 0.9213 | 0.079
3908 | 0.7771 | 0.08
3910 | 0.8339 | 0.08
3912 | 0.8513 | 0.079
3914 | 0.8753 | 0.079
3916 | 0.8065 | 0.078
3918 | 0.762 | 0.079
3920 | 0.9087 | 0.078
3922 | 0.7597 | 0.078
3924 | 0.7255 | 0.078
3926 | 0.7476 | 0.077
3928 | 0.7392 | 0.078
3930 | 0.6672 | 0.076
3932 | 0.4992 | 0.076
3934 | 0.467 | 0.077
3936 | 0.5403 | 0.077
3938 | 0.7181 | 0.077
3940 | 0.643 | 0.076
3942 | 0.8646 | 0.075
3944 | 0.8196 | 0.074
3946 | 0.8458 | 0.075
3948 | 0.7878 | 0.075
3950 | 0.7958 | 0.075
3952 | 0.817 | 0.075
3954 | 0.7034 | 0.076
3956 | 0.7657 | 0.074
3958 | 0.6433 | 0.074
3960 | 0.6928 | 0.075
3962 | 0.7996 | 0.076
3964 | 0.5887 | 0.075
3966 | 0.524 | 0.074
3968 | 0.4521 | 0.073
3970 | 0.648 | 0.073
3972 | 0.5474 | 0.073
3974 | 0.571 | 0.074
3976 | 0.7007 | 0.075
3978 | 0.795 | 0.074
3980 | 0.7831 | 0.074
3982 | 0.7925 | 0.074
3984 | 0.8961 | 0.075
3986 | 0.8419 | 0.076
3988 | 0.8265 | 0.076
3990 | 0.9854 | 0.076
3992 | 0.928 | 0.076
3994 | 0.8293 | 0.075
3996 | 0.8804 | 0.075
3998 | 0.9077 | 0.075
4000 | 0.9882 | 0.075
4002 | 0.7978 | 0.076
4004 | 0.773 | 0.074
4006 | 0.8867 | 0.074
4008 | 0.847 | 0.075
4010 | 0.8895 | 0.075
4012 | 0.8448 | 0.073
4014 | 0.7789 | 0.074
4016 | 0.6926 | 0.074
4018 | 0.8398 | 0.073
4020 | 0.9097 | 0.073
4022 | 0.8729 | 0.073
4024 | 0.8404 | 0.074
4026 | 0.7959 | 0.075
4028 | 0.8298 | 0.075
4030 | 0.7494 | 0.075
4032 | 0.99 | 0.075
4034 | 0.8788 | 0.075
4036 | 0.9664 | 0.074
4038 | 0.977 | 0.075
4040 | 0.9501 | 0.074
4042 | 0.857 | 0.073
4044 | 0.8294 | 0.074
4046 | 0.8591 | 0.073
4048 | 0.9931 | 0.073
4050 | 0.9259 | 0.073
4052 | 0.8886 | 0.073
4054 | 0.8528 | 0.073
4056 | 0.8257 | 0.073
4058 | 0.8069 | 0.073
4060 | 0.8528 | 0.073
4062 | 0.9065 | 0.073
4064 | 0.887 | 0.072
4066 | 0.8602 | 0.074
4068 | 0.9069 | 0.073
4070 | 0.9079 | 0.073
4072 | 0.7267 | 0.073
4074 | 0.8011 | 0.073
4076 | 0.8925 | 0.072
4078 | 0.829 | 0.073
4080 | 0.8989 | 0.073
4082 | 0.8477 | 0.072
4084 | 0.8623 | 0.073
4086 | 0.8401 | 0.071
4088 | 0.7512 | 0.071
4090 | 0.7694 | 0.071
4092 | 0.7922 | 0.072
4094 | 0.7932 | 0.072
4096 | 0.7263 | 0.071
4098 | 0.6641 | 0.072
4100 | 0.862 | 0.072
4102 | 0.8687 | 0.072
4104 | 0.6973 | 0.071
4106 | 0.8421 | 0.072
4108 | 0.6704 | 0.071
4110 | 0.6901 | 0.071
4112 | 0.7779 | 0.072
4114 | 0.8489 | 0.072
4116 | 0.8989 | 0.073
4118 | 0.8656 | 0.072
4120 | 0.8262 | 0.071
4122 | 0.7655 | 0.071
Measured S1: 1.26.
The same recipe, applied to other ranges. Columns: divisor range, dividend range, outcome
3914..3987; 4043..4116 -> 1.23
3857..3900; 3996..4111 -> 1.26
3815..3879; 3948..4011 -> 1.19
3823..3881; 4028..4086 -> 1.41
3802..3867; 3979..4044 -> 1.39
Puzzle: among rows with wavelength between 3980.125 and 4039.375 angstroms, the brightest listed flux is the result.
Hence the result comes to 0.99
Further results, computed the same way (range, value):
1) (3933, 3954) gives 0.8646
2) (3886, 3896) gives 0.7987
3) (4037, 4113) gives 0.9931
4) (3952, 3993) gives 0.9854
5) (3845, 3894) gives 1.015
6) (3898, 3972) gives 0.9213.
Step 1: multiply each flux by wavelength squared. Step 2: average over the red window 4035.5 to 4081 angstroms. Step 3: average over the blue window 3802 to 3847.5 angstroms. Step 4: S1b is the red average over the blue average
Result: 1.56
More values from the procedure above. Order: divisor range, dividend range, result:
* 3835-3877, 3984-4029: 1.26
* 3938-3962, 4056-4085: 1.19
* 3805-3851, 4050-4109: 1.47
